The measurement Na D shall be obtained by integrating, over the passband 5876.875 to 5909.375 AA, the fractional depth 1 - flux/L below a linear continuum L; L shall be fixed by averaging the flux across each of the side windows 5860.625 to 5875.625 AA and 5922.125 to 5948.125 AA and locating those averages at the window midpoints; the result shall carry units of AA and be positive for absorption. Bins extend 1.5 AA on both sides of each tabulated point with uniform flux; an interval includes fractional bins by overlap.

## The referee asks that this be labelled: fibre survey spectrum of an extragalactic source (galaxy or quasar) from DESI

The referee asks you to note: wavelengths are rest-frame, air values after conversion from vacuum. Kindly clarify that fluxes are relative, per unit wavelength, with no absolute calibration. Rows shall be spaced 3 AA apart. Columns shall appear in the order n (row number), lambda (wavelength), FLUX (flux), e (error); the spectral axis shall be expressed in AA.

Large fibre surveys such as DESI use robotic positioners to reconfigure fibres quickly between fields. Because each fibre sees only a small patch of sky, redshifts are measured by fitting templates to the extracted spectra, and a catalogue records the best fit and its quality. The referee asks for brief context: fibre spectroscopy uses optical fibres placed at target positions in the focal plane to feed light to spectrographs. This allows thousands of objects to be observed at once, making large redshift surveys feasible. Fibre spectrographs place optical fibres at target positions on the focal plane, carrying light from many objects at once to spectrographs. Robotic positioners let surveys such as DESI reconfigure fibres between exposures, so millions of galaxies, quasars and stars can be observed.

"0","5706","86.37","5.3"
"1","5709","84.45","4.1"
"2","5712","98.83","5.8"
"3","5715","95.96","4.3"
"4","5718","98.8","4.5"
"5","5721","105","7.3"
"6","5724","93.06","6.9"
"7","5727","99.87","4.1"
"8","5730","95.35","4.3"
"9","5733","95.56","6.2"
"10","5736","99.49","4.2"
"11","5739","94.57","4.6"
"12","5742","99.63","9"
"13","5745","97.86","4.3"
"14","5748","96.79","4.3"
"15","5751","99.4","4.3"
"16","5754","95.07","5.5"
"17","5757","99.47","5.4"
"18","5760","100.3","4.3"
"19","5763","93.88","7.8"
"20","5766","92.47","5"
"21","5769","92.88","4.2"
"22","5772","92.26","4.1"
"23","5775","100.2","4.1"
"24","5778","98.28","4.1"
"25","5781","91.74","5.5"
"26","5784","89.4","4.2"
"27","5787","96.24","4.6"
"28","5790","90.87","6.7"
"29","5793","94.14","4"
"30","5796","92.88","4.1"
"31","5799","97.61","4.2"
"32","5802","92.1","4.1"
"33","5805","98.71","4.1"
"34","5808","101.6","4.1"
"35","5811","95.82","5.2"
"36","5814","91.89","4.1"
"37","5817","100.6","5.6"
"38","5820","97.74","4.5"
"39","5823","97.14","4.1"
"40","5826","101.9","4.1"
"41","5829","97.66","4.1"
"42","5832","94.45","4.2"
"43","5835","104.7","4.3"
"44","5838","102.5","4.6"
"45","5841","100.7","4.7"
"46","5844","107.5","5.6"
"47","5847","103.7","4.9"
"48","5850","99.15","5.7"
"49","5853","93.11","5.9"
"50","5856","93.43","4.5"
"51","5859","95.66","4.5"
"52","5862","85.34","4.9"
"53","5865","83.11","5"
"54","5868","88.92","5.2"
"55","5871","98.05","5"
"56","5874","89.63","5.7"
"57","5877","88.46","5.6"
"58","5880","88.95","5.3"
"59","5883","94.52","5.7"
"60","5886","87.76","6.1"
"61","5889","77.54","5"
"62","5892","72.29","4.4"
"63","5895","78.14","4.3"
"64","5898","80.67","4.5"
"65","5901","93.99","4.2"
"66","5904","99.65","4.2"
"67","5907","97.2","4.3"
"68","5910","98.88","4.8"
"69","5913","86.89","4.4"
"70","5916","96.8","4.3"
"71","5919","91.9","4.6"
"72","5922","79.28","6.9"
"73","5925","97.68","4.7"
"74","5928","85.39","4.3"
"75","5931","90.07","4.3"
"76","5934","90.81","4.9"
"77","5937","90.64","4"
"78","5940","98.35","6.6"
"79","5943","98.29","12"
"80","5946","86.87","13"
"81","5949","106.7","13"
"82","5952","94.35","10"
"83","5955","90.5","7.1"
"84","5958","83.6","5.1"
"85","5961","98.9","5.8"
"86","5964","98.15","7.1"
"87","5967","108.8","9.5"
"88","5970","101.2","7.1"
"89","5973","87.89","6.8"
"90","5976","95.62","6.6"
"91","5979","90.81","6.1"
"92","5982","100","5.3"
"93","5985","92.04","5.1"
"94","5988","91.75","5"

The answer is 1.0 AA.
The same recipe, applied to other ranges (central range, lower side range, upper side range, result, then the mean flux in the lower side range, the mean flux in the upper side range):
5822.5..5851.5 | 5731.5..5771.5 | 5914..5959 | -2.0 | 96.6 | 92.1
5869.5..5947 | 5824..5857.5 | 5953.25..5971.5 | 6.5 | 99.8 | 96.8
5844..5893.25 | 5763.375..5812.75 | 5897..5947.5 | 1.4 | 94.8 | 92.1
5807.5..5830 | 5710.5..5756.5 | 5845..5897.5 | -1.3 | 97.7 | 89.3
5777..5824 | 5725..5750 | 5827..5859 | 1.6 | 97.3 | 99.5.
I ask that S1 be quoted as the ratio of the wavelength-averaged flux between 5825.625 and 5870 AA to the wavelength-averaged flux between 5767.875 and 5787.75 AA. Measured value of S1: 1.0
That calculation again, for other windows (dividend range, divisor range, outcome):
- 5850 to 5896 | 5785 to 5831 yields 0.91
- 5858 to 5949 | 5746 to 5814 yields 0.94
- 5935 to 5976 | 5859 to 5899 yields 1.11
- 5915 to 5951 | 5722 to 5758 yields 0.95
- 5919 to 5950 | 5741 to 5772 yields 0.95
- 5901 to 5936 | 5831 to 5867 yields 0.95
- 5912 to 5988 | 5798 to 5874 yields 0.97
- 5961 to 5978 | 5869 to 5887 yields 1.08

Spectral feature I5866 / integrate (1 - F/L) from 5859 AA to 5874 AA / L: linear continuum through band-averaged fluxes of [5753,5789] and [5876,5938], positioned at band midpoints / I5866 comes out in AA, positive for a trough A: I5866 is 0.2 AA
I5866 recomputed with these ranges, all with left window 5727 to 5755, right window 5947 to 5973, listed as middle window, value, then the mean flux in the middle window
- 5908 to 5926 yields 1.0 AA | 91.9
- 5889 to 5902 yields 2.2 AA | 80.4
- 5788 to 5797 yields 0.4 AA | 92.8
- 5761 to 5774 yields 0.5 AA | 93.4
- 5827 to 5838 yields -0.3 AA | 99.6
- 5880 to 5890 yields 1.0 AA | 87.4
